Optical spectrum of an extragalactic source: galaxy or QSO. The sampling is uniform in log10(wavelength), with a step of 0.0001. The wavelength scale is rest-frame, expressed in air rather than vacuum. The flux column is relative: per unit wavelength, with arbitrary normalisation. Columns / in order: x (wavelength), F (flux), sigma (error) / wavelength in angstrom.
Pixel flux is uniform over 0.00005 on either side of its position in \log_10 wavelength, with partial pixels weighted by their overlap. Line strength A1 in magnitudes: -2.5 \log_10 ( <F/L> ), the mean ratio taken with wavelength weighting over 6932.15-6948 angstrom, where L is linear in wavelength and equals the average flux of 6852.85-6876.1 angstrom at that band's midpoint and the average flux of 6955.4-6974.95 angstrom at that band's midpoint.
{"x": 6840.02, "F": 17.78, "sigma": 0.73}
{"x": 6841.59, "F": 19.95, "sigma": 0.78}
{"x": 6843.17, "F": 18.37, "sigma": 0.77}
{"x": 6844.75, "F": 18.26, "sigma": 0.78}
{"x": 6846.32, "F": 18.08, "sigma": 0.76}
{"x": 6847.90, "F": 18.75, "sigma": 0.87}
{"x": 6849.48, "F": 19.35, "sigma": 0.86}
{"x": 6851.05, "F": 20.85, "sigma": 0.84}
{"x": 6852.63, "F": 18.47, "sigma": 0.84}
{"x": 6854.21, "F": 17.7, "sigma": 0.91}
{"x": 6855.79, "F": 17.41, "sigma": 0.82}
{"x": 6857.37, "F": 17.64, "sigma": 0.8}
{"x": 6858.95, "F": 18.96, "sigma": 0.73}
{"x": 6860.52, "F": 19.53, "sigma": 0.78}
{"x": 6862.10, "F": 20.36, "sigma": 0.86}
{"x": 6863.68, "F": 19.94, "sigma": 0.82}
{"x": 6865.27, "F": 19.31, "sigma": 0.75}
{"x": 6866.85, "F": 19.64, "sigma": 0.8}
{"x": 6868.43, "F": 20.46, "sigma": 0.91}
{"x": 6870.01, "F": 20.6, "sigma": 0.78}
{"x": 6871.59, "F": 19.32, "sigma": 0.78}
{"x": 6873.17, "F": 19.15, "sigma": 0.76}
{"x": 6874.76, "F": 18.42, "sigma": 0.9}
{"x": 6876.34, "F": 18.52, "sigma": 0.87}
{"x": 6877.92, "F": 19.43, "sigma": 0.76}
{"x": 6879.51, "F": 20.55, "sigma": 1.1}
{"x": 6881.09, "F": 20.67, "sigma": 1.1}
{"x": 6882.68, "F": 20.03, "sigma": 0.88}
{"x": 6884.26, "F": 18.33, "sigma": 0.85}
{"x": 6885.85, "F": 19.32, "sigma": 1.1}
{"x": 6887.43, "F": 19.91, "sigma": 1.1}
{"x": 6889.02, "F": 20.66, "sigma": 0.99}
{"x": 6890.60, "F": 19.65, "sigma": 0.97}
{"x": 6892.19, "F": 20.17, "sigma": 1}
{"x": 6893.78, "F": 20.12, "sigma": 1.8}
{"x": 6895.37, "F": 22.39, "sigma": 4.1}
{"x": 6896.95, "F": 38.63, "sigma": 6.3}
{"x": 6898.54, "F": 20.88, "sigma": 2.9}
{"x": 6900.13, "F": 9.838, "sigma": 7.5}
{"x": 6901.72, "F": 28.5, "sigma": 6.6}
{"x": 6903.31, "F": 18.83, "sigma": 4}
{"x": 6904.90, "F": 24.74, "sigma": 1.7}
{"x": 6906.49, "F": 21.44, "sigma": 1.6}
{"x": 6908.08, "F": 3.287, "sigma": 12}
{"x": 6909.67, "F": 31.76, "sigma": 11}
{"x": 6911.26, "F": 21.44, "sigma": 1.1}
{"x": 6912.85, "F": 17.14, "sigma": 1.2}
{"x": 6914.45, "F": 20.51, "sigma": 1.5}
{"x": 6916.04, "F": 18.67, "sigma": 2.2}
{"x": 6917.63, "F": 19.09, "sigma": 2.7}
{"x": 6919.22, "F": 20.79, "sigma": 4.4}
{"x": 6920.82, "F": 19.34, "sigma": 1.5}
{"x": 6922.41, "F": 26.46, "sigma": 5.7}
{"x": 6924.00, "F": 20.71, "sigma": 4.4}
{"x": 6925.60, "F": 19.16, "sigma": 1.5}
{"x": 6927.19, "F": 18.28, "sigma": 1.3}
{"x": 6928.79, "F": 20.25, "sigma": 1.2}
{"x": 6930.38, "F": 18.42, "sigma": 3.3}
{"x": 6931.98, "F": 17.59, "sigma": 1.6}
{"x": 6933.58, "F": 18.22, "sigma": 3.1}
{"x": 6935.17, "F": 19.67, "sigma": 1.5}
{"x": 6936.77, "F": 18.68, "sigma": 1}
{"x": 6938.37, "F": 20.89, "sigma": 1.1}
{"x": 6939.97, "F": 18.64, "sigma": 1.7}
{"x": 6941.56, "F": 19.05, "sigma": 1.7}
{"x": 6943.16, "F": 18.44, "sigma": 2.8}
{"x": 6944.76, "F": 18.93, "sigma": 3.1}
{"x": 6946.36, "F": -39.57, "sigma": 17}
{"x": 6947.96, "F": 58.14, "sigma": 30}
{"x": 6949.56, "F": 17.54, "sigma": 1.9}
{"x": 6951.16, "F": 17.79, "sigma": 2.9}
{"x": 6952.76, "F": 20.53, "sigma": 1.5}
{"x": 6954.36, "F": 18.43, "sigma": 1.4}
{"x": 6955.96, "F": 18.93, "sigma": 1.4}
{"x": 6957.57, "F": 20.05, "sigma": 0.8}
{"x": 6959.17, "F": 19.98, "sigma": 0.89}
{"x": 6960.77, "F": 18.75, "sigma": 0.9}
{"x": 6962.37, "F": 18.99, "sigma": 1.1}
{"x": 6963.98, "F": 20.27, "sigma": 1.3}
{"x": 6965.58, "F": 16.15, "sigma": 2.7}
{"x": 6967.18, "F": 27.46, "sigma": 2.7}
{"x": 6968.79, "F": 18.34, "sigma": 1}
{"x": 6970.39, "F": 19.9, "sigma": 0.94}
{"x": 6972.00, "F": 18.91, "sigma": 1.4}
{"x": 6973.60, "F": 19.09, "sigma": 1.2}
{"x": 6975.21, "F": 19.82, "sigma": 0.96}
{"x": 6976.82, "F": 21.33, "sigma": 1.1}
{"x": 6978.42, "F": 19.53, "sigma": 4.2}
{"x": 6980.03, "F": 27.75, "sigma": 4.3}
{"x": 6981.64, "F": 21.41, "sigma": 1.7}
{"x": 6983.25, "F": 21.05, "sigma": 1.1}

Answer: 0.28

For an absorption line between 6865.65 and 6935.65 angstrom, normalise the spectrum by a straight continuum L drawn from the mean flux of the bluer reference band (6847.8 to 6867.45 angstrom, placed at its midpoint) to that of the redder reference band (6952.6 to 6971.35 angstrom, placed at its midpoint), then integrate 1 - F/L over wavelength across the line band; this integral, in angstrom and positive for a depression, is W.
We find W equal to -3.19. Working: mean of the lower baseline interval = 19.1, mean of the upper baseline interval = 19.8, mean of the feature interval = 20.2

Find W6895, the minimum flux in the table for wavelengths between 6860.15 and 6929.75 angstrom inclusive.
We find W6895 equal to 3.287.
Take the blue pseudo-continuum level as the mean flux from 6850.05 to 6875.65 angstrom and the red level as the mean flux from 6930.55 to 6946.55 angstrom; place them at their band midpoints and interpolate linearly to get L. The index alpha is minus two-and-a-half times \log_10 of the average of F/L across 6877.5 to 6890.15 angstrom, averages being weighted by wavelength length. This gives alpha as -0.10 mag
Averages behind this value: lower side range 19.2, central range 19.9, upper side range 15.3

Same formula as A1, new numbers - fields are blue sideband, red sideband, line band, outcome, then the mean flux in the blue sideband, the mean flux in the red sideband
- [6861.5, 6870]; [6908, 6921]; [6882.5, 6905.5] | -0.08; 20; 20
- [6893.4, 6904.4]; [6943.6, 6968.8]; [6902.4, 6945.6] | 0.06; 22.9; 18.2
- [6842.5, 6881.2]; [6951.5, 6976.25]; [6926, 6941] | 0.03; 19.2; 19.7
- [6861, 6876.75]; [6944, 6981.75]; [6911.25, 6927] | -0.05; 19.6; 19.1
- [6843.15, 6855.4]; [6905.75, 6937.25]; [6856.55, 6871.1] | -0.04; 18.7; 19.6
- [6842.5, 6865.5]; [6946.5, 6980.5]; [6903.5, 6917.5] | 0.00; 18.9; 20.5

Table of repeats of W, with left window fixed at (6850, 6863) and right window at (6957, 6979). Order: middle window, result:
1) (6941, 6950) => 2.04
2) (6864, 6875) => -0.36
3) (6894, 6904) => -1.95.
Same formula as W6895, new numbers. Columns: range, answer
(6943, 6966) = -39.57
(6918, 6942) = 17.59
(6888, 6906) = 9.838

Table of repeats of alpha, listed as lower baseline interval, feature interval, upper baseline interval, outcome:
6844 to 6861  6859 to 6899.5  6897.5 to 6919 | -0.071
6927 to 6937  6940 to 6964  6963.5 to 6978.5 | 0.104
